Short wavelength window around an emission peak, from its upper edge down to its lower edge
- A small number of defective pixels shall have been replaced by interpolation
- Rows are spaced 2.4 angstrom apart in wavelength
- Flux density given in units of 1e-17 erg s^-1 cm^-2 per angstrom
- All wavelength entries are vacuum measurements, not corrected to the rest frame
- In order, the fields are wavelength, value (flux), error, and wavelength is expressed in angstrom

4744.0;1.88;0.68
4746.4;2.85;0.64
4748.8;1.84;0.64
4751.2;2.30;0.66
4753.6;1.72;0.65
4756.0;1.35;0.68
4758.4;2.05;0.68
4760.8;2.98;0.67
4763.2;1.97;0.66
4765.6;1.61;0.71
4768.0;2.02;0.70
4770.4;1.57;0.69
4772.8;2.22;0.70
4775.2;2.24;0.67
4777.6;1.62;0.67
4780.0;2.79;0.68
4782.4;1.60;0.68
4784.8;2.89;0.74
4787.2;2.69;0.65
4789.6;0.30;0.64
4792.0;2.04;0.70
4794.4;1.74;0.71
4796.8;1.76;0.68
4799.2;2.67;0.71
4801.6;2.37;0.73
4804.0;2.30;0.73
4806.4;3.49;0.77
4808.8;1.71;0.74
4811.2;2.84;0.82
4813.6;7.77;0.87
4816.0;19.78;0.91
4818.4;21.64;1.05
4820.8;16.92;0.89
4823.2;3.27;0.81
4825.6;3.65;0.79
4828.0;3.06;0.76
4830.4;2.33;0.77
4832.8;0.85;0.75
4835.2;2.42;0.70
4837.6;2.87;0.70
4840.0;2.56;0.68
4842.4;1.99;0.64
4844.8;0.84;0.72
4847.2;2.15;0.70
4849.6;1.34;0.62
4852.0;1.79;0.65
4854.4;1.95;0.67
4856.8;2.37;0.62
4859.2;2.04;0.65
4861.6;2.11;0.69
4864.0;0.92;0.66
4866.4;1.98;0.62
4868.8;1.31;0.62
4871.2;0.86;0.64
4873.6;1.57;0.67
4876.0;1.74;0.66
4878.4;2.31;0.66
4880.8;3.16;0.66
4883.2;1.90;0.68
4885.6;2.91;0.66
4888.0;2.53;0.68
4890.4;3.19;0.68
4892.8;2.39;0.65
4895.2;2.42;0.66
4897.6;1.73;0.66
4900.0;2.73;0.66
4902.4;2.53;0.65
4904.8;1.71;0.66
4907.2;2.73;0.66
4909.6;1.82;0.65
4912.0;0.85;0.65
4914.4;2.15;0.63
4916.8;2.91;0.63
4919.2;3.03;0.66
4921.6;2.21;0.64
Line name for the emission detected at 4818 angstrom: [O II]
